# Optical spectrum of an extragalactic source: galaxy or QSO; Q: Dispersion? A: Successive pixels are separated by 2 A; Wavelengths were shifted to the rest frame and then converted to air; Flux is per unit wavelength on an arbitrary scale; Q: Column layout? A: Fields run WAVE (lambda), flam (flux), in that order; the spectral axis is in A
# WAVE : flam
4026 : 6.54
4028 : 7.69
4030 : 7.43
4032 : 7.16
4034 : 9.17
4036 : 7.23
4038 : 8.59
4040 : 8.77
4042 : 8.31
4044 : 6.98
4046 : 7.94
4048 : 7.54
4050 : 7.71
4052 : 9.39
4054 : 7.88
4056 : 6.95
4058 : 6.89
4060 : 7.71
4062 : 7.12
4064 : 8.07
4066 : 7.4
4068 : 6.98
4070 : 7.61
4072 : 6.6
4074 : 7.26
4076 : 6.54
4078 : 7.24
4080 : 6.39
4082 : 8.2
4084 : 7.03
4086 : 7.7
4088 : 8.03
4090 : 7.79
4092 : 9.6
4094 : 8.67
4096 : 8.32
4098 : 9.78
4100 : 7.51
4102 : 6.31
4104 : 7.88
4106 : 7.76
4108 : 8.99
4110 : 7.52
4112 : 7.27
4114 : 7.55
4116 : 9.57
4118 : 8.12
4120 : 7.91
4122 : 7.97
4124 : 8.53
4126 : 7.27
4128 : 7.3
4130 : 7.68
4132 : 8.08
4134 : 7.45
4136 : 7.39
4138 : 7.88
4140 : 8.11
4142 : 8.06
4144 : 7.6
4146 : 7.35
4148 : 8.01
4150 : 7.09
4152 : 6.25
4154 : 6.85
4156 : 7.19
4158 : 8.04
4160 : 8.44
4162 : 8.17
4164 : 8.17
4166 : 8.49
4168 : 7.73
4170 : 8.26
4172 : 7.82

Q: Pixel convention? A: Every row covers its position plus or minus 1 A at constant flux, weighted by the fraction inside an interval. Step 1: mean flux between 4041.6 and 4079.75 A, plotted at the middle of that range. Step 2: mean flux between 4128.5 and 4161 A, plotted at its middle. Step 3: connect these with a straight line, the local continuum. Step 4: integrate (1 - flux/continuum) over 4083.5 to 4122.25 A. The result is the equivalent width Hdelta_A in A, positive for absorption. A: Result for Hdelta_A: -2.9 A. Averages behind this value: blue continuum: 7.45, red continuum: 7.59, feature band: 8.08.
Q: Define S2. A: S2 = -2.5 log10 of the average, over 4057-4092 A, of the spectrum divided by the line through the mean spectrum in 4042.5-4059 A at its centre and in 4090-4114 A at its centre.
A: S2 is 0.069 mag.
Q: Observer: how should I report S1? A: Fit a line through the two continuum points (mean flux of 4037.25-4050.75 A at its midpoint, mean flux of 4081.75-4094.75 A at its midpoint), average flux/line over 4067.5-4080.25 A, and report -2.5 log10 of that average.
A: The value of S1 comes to 0.16 mag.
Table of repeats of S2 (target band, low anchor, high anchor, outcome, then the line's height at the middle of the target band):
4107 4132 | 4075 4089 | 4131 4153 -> -0.071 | 7.47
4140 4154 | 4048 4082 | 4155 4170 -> 0.076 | 7.94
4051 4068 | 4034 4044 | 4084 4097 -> 0.080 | 8.22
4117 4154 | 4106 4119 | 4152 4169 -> 0.045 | 7.97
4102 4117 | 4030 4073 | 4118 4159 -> -0.044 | 7.64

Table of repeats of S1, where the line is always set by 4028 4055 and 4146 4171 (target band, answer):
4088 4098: -0.104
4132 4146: 0.002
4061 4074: 0.091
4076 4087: 0.094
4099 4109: 0.021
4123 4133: 0.002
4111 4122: -0.036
